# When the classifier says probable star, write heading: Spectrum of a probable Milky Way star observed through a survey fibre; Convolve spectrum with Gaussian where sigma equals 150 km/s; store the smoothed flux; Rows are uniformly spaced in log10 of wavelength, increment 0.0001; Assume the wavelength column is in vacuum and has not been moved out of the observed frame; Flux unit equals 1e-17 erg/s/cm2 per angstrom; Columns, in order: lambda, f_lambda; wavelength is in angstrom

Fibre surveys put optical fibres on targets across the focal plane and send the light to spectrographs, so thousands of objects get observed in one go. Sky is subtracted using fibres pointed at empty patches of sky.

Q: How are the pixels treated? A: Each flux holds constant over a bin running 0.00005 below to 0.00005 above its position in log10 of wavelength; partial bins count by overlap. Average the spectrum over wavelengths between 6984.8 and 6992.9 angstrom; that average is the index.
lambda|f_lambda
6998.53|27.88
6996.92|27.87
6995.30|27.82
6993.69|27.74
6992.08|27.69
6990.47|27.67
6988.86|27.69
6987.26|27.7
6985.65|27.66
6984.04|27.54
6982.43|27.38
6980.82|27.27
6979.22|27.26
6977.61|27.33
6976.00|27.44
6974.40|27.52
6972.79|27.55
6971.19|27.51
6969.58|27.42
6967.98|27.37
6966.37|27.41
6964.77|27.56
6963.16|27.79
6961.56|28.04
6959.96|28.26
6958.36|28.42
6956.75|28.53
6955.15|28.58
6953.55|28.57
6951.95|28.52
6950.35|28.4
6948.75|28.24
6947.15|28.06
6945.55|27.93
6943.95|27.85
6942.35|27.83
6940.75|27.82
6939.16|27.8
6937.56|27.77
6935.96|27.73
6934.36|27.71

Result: 27.7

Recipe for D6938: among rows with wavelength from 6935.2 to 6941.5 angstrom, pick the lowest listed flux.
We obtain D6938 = 27.73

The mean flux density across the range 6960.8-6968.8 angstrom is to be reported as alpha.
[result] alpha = 27.6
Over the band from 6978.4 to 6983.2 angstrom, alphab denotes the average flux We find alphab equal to 27.3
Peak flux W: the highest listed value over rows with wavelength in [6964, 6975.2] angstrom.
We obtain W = 27.56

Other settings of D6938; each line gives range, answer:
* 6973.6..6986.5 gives 27.26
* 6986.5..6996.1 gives 27.67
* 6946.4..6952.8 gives 28.06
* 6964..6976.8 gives 27.37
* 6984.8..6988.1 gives 27.66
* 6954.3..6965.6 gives 27.56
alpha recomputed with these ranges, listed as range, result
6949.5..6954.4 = 28.5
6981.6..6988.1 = 27.6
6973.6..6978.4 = 27.4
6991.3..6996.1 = 27.8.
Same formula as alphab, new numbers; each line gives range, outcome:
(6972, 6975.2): 27.5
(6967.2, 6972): 27.5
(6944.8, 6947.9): 28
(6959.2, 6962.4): 28.2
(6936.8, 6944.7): 27.8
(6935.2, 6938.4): 27.7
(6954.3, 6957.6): 28.5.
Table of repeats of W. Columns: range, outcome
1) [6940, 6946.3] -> 27.93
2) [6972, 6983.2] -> 27.55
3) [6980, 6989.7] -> 27.7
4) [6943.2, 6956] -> 28.58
